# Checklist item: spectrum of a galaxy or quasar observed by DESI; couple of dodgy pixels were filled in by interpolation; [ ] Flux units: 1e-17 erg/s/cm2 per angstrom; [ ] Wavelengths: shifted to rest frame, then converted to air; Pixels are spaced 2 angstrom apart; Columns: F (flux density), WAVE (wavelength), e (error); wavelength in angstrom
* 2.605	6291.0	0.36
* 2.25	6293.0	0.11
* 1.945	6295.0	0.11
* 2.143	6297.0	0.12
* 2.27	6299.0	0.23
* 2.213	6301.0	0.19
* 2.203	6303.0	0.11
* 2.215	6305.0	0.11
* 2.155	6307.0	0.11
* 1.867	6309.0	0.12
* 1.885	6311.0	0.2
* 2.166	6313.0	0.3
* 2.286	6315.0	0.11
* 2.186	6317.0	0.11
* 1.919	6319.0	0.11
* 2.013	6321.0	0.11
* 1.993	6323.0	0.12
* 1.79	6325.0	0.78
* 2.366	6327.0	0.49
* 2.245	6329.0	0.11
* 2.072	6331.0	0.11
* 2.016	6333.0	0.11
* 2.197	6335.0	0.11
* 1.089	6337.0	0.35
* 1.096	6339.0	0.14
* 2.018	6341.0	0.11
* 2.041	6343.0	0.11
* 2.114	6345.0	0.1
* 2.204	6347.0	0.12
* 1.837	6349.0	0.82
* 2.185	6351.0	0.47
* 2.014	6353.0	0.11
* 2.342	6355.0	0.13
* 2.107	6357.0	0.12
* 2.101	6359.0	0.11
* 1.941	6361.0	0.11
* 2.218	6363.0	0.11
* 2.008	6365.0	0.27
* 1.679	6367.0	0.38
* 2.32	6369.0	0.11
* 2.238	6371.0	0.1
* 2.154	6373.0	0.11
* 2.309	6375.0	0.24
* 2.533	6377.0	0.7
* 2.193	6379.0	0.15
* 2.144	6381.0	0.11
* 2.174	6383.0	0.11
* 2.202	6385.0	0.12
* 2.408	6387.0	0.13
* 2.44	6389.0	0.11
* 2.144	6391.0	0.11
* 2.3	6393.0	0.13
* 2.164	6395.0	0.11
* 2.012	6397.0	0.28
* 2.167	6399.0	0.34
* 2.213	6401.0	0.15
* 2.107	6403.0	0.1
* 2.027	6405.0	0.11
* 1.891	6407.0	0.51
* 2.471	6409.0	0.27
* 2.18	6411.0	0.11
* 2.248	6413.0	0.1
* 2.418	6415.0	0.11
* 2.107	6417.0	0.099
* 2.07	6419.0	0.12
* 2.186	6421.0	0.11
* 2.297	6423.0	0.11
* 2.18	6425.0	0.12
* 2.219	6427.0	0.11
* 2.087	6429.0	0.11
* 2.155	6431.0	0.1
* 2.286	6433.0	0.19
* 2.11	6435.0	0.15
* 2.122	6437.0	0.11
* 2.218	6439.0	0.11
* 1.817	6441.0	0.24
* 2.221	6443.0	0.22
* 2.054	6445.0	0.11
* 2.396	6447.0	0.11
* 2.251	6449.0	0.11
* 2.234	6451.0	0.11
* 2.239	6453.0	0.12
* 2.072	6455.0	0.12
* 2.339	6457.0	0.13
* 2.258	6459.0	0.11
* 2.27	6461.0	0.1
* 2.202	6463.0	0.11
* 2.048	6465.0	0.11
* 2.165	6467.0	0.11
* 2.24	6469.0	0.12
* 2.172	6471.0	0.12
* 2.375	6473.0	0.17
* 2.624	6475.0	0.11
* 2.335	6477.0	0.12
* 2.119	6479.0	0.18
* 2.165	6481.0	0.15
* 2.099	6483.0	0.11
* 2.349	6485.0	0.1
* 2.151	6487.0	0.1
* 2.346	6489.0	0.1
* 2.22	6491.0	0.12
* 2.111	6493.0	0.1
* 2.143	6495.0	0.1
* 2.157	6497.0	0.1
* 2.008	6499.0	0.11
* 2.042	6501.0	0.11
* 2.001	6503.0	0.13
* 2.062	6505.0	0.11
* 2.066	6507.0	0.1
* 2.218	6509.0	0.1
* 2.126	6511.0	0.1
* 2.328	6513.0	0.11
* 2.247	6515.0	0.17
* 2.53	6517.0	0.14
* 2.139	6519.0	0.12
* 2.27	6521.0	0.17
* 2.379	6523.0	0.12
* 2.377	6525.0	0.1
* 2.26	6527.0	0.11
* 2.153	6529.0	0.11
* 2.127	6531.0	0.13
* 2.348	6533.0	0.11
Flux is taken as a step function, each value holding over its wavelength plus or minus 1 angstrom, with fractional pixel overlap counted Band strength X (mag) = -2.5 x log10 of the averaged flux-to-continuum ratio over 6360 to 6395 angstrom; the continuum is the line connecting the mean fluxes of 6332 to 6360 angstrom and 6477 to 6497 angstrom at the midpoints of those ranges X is -0.10 mag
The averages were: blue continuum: 1.95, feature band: 2.2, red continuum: 2.19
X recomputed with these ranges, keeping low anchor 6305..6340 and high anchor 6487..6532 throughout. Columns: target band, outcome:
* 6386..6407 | -0.064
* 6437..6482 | -0.041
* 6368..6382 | -0.120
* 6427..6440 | -0.033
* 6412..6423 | -0.066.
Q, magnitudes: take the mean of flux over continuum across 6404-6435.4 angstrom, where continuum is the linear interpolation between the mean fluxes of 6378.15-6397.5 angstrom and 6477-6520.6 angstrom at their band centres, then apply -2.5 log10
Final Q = 0.01 mag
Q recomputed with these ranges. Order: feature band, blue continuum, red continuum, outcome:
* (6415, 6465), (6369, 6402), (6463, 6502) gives 0.02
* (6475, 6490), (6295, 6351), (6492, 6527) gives -0.04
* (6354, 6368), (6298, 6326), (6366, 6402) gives 0.06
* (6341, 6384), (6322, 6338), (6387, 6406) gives -0.03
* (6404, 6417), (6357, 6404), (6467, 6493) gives 0.00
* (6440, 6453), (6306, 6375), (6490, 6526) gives -0.02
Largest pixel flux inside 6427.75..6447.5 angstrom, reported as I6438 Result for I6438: 2.396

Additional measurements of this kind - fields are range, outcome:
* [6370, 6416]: 2.533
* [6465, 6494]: 2.624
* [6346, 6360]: 2.342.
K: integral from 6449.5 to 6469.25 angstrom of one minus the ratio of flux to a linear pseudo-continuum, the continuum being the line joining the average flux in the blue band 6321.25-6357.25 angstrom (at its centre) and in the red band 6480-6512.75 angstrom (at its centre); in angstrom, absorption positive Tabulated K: -0.9 angstrom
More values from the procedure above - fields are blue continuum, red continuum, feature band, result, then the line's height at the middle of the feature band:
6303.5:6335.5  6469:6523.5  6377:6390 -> -0.9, 2.13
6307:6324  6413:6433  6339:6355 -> 0.6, 2.09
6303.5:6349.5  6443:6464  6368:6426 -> -2.5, 2.13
